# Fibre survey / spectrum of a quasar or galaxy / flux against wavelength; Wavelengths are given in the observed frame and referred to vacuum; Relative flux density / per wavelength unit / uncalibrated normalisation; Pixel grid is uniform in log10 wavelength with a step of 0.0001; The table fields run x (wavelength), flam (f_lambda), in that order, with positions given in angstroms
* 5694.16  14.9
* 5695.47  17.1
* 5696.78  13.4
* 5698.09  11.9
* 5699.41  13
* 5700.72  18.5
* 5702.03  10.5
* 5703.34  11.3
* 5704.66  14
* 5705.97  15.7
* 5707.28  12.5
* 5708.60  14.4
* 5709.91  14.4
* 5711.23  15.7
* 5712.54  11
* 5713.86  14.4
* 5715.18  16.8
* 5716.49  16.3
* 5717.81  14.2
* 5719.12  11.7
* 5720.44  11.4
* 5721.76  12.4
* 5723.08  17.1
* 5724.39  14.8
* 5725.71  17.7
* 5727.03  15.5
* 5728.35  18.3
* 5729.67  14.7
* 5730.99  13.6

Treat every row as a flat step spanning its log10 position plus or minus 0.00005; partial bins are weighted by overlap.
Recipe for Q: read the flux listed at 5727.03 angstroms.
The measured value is 15.5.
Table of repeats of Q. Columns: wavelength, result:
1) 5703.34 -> 11.3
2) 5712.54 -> 11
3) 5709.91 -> 14.4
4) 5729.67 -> 14.7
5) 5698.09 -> 11.9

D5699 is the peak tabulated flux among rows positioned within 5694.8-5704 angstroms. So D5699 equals 18.5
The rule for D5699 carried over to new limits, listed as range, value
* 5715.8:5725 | 17.1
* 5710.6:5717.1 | 16.8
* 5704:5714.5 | 15.7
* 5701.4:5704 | 11.3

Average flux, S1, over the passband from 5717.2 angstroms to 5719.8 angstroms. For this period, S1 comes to 12.9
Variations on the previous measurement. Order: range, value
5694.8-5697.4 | 15.3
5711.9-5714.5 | 12.7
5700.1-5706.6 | 14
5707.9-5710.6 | 14.4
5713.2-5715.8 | 15.5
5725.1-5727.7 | 16.6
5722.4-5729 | 16.7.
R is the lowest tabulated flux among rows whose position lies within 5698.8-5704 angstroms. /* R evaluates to 10.5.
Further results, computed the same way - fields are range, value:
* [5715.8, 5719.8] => 11.7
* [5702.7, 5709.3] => 11.3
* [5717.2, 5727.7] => 11.4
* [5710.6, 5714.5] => 11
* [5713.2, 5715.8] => 14.4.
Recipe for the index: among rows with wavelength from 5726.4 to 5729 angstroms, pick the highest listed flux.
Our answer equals 18.3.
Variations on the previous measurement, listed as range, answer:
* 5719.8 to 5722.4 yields 12.4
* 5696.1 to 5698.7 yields 13.4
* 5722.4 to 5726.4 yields 17.7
